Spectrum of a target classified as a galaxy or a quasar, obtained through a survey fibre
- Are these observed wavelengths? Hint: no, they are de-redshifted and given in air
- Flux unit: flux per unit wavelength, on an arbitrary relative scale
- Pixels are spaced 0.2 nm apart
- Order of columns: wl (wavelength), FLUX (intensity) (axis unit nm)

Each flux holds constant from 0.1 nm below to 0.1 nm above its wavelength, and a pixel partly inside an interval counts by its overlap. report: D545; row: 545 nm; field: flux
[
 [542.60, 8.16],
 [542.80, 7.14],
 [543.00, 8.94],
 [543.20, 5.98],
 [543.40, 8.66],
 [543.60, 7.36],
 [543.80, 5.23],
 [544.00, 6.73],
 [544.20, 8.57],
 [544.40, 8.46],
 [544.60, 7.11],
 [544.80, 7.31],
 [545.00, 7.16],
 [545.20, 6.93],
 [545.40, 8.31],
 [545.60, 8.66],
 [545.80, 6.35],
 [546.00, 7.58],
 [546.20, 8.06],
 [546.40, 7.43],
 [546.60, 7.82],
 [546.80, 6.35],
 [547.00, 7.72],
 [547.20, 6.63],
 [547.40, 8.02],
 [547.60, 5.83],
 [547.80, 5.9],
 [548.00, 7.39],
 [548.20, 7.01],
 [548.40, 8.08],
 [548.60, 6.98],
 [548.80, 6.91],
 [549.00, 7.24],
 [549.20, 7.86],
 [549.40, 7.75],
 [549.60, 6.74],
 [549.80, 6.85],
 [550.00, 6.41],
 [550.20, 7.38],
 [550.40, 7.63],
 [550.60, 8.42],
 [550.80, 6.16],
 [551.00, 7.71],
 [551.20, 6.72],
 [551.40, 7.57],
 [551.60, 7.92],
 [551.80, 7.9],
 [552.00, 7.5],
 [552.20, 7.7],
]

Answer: 7.16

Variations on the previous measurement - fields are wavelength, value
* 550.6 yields 8.42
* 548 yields 7.39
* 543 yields 8.94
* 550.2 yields 7.38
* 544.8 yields 7.31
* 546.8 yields 6.35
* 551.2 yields 6.72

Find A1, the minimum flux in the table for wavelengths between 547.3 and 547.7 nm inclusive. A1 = 5.83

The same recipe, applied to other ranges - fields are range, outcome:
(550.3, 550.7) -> 7.63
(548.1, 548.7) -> 6.98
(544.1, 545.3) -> 6.93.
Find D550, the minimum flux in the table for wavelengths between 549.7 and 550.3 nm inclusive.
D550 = 6.41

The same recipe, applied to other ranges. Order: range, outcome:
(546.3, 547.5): 6.35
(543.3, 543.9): 5.23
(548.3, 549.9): 6.74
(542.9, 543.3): 5.98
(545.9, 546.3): 7.58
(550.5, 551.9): 6.16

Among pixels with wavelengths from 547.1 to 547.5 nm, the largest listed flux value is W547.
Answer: 8.02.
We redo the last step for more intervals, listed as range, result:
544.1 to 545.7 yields 8.66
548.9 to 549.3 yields 7.86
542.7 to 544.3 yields 8.94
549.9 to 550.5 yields 7.63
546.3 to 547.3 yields 7.82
